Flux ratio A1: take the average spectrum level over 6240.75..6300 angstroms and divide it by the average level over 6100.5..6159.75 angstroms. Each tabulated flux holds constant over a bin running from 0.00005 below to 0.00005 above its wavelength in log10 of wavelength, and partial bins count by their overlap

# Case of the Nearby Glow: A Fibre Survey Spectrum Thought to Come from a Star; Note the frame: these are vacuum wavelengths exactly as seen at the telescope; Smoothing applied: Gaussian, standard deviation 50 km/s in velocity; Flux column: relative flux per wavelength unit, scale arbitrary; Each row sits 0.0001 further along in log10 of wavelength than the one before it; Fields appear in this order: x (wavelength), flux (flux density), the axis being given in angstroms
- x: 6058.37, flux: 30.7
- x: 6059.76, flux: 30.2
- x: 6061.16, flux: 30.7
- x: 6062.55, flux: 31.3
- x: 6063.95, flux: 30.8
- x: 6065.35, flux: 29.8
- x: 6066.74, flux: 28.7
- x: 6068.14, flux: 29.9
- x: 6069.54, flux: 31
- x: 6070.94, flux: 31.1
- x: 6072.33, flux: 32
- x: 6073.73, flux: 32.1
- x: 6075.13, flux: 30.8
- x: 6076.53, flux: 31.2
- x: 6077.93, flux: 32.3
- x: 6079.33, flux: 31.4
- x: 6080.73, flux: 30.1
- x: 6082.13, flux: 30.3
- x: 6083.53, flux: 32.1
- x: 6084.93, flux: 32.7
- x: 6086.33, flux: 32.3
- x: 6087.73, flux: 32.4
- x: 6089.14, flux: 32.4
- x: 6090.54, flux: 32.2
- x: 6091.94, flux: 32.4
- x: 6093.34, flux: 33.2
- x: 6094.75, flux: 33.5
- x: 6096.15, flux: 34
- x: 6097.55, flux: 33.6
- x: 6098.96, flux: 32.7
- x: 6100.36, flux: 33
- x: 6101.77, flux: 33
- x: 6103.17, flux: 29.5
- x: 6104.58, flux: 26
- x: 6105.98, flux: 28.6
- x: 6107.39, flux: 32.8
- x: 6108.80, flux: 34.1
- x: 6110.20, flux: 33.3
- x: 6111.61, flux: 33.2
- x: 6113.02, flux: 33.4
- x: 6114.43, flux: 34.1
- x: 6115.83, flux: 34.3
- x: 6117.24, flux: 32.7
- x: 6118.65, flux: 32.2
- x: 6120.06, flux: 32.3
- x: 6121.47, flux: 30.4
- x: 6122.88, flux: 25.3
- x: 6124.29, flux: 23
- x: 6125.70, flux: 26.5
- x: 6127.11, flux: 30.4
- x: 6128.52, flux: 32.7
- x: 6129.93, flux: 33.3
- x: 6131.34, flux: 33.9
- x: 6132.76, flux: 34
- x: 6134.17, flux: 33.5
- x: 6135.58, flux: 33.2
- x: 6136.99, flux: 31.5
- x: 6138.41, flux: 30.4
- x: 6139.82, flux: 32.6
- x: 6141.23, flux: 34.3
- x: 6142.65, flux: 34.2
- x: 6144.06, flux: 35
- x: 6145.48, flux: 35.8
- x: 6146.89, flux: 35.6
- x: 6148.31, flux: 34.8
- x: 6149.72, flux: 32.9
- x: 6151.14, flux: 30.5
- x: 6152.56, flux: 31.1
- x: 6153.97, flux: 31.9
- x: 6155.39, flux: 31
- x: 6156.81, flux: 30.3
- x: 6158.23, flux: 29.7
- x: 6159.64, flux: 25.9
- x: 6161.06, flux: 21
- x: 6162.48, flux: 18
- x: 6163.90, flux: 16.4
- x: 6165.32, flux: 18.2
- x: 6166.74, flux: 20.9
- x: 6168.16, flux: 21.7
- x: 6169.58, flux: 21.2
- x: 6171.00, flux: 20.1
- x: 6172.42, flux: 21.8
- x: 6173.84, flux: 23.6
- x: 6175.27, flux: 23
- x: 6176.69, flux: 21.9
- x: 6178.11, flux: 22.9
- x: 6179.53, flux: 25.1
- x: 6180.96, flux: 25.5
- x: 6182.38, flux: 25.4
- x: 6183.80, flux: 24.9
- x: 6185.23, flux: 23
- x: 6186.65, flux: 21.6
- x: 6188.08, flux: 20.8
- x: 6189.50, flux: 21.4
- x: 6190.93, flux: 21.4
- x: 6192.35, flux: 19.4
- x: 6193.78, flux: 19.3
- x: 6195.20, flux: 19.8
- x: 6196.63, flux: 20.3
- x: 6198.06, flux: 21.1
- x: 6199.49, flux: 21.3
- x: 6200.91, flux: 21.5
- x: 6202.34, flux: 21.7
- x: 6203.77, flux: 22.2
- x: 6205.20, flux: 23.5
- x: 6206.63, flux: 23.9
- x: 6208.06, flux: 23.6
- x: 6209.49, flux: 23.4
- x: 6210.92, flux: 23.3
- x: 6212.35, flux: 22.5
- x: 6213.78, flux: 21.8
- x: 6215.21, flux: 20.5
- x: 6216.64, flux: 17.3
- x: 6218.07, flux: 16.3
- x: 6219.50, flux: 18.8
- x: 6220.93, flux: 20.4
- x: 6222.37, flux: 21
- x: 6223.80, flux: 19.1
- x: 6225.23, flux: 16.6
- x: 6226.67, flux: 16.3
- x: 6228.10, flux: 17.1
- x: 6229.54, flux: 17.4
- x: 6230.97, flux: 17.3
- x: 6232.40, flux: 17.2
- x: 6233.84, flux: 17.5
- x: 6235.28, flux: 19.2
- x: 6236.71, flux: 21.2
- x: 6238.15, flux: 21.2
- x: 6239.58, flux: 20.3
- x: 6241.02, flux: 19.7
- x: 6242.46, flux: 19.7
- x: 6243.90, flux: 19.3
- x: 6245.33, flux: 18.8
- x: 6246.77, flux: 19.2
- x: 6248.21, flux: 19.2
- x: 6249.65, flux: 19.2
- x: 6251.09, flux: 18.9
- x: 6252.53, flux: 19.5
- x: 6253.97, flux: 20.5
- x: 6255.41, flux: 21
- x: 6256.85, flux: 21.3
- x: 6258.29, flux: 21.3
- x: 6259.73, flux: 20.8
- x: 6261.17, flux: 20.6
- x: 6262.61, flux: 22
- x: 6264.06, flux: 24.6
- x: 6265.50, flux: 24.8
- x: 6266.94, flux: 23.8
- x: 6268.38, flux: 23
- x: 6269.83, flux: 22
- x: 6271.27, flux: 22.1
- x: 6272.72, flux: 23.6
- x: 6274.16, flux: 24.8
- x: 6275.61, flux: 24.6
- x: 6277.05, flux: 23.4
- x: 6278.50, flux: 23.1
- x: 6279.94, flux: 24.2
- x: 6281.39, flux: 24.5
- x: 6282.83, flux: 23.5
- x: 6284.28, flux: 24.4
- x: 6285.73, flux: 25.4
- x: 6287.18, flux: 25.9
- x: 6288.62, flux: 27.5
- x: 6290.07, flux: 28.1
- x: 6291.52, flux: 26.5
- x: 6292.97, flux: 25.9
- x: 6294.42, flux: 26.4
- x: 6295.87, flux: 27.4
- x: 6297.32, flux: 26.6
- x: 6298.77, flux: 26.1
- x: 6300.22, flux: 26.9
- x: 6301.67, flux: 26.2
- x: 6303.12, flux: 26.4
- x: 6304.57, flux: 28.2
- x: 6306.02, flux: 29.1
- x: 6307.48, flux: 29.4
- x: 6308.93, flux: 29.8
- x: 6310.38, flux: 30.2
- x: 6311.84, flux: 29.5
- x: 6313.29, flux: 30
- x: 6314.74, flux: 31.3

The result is 0.7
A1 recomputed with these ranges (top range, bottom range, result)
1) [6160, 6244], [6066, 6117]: 0.65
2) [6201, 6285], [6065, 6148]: 0.66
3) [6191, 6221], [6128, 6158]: 0.64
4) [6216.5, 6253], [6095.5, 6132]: 0.60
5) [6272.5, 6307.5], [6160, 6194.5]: 1.20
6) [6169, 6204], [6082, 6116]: 0.68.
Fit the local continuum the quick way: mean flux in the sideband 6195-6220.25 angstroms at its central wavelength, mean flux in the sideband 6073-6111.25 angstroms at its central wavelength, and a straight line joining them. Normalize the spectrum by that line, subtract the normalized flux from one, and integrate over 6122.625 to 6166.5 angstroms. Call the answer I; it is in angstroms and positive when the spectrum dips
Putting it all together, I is -4.3 angstroms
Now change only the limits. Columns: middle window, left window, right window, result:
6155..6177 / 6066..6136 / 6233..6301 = 4.3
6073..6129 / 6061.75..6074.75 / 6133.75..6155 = 0.3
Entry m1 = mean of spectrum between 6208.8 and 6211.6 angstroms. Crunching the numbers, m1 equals 23.3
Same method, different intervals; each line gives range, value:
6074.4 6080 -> 31.4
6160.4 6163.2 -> 19.4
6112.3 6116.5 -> 34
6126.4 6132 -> 32.6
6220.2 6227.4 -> 18.7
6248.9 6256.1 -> 19.8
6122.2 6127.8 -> 26.3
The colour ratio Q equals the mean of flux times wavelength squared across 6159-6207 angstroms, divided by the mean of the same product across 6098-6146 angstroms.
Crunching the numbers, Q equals 0.7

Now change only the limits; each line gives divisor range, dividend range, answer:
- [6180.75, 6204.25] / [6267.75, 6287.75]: 1.13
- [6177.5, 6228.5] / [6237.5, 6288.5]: 1.06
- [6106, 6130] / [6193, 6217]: 0.71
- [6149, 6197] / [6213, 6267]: 0.85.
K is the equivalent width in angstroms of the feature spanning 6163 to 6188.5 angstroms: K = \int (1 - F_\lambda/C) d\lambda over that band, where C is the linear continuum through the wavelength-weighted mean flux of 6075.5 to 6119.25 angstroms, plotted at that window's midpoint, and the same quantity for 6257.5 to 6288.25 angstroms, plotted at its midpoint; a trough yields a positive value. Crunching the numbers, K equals 5.6 angstroms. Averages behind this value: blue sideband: 32.2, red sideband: 23.5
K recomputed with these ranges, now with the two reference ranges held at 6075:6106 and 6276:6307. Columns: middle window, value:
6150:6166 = 2.1 angstroms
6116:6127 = 0.6 angstroms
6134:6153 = -1.9 angstroms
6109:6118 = -0.7 angstroms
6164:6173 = 2.8 angstroms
